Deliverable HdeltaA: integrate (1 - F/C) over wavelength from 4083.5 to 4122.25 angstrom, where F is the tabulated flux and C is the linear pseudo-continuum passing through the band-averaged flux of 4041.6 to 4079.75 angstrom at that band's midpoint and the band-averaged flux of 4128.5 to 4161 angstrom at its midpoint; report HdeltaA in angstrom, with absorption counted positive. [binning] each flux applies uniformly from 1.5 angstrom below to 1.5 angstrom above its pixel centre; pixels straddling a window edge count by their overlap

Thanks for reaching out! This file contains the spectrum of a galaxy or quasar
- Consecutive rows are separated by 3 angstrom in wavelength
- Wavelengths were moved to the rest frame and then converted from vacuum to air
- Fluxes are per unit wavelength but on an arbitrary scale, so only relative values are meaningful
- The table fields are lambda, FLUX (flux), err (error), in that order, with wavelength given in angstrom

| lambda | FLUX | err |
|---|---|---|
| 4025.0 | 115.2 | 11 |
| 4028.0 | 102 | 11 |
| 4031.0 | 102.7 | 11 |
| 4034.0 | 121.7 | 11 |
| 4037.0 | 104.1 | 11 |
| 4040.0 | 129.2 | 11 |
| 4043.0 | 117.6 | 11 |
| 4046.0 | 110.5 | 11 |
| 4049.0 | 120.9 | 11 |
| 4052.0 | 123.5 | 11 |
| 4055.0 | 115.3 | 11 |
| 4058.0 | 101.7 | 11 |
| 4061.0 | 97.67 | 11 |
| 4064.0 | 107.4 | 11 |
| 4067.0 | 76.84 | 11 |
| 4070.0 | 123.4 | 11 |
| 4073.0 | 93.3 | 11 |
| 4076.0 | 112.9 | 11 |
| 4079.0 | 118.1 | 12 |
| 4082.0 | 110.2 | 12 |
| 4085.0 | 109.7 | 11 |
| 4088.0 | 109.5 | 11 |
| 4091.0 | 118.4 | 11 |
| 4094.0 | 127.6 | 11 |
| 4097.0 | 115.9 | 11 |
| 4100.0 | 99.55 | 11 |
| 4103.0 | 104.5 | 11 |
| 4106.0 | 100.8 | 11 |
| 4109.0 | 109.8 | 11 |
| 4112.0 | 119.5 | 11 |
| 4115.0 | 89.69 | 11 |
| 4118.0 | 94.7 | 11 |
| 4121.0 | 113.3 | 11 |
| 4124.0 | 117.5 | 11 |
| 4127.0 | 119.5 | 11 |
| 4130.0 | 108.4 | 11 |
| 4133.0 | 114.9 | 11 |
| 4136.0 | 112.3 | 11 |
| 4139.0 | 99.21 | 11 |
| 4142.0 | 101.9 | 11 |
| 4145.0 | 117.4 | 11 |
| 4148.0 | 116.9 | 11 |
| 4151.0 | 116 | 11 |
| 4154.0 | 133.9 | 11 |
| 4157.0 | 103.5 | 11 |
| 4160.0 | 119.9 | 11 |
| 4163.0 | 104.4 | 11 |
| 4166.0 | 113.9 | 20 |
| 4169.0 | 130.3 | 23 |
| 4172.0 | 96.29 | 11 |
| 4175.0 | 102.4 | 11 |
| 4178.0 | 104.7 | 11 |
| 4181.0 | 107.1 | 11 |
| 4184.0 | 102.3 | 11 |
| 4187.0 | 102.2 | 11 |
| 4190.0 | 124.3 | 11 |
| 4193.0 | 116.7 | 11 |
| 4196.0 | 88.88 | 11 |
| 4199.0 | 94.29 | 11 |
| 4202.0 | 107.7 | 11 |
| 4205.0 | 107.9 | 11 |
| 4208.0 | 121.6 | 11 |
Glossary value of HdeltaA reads 0.8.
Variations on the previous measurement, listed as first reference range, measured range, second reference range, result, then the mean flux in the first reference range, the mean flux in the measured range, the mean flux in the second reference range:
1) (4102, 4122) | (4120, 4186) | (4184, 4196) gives -2.7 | 104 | 112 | 110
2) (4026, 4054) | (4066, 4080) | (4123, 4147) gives 1.0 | 115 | 105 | 111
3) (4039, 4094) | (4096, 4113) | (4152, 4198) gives 0.5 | 111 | 108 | 110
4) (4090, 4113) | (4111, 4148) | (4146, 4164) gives 1.6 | 112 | 109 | 116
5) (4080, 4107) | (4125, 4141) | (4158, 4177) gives 0.0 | 111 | 111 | 111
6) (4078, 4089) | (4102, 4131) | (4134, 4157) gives 1.2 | 112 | 108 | 113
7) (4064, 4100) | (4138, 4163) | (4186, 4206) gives -1.3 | 110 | 113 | 106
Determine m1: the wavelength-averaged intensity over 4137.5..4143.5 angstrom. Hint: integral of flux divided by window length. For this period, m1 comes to 101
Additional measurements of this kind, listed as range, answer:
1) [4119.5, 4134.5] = 115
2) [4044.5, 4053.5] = 118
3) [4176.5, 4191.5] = 108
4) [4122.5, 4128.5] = 118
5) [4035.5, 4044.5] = 117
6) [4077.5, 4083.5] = 114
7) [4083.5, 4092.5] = 113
